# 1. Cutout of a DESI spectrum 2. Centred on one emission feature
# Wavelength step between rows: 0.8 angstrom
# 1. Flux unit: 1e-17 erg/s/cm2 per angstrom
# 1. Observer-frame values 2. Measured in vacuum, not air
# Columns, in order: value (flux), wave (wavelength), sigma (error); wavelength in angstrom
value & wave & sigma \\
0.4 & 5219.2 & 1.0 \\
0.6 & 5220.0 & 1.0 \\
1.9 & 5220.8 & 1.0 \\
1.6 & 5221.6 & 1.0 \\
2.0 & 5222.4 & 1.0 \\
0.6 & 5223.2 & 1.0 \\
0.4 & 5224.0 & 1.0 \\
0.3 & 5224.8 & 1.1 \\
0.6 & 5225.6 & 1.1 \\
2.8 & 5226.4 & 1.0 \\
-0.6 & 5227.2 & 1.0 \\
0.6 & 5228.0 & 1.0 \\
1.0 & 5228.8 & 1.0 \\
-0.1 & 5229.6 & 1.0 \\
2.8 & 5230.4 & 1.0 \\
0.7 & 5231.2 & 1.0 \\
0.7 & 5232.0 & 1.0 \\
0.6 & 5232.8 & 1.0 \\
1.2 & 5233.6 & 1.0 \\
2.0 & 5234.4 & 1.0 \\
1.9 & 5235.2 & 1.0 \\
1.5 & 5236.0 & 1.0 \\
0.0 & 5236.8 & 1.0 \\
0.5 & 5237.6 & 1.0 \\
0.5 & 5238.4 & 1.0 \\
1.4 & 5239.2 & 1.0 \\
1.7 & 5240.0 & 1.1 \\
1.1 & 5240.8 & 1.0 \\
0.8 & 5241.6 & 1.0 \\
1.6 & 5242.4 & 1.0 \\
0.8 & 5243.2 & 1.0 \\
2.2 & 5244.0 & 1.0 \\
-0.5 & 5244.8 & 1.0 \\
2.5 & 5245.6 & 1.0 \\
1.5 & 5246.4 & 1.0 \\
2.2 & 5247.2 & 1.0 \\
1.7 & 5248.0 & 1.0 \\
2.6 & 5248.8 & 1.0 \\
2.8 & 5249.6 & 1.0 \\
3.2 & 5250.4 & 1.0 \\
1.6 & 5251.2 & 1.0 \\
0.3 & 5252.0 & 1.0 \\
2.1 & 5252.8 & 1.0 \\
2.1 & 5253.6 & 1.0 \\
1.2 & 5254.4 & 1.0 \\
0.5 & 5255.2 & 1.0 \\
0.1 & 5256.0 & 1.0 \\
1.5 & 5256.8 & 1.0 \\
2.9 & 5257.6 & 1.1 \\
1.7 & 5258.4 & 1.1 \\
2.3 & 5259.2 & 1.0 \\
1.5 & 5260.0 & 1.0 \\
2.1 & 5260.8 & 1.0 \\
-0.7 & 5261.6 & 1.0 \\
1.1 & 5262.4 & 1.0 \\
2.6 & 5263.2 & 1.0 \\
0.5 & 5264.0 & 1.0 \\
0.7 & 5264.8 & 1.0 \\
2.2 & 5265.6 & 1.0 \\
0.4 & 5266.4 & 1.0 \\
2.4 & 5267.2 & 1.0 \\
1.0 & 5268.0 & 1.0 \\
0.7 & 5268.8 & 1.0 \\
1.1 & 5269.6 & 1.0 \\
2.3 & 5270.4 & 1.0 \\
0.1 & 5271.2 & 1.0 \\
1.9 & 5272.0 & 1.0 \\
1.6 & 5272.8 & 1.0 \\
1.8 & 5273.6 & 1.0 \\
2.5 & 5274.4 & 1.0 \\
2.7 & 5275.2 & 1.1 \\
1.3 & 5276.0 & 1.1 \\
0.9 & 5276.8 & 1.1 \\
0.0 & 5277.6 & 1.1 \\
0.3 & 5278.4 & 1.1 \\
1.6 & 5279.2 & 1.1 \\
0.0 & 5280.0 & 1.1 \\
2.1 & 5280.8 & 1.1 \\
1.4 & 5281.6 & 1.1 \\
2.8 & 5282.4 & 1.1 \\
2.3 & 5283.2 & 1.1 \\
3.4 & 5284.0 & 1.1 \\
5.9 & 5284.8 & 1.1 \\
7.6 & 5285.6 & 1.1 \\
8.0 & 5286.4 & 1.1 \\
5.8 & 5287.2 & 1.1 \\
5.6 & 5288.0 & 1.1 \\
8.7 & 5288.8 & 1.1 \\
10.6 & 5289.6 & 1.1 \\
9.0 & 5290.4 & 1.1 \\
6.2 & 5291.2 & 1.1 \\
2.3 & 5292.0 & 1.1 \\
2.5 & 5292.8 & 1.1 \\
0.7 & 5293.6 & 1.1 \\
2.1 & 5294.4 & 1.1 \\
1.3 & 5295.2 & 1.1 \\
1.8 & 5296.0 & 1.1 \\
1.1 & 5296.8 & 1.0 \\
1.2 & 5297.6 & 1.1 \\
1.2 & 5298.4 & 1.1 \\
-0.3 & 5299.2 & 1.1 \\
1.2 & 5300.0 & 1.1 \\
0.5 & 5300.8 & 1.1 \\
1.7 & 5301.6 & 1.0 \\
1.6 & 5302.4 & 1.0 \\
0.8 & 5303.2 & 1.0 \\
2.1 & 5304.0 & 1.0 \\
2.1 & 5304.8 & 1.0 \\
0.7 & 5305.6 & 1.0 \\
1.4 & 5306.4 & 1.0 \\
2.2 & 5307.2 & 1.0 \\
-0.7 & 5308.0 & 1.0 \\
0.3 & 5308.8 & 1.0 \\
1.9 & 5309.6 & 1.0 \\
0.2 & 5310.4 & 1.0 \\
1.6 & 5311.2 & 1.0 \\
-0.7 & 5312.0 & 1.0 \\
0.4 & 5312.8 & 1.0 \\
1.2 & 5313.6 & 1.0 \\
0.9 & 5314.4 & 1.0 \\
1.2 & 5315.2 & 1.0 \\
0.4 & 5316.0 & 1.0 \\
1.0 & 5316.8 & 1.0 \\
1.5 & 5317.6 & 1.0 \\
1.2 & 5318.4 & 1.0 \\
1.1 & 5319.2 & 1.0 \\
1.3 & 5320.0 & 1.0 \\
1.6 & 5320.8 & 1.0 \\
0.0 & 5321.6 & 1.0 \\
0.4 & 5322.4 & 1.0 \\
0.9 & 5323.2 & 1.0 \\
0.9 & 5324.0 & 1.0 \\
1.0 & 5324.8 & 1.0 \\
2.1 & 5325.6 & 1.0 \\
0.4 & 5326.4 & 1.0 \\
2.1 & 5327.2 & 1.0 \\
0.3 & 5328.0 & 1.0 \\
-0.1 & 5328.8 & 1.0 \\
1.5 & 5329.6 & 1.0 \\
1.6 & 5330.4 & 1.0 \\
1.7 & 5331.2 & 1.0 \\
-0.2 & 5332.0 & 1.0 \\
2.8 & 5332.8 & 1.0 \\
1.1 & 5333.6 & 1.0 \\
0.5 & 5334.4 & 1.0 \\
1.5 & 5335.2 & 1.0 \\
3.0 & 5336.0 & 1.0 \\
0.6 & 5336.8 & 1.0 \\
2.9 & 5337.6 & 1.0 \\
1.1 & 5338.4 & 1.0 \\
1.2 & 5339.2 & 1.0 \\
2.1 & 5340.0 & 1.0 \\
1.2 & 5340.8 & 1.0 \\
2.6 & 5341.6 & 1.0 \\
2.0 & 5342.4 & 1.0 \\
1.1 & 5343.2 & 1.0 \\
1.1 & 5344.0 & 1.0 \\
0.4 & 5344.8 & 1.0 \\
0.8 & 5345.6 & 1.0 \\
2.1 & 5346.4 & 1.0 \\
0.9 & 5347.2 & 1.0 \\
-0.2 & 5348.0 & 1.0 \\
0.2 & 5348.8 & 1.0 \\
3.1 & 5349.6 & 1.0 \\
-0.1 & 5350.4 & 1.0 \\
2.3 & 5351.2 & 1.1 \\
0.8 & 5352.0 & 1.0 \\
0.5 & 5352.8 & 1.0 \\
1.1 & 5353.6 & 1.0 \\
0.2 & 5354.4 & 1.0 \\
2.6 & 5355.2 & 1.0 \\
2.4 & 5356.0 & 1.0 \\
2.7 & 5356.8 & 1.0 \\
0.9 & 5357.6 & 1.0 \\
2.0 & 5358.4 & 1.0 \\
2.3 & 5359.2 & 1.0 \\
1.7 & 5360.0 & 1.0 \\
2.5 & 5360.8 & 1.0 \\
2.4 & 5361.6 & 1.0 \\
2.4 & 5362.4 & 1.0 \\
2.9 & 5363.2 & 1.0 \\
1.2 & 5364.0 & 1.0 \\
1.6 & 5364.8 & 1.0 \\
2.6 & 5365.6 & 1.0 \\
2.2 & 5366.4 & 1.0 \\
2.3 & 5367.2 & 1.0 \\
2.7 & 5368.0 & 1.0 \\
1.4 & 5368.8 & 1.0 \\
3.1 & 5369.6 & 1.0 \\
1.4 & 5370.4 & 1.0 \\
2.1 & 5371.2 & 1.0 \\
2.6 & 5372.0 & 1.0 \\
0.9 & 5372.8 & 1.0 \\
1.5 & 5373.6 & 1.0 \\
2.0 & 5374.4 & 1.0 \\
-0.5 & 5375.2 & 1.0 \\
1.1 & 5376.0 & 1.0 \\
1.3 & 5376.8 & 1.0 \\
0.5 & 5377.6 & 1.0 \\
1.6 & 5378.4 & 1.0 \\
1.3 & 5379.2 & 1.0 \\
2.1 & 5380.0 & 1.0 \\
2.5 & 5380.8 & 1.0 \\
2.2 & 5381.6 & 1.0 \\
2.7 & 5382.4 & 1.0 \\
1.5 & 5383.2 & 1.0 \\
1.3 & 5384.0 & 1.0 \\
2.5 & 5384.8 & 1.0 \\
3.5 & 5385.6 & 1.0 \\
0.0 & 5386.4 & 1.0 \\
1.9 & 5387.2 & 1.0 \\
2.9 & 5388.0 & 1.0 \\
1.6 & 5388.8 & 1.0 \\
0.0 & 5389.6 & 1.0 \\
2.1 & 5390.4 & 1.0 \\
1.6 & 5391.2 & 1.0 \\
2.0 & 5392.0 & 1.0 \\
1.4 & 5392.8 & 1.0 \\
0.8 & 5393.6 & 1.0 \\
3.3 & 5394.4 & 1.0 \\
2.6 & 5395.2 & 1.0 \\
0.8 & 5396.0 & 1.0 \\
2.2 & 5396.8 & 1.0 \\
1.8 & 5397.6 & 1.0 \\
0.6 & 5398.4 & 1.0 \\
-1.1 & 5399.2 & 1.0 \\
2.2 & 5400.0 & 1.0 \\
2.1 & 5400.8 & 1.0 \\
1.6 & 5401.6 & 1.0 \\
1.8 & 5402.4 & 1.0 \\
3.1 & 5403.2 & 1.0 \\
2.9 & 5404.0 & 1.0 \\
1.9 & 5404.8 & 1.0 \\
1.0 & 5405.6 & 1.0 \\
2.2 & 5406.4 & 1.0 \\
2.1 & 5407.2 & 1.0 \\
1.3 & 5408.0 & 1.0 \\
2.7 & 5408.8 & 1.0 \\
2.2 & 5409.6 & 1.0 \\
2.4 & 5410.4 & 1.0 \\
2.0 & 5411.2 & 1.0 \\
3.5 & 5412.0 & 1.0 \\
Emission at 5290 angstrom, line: [O II] 3727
